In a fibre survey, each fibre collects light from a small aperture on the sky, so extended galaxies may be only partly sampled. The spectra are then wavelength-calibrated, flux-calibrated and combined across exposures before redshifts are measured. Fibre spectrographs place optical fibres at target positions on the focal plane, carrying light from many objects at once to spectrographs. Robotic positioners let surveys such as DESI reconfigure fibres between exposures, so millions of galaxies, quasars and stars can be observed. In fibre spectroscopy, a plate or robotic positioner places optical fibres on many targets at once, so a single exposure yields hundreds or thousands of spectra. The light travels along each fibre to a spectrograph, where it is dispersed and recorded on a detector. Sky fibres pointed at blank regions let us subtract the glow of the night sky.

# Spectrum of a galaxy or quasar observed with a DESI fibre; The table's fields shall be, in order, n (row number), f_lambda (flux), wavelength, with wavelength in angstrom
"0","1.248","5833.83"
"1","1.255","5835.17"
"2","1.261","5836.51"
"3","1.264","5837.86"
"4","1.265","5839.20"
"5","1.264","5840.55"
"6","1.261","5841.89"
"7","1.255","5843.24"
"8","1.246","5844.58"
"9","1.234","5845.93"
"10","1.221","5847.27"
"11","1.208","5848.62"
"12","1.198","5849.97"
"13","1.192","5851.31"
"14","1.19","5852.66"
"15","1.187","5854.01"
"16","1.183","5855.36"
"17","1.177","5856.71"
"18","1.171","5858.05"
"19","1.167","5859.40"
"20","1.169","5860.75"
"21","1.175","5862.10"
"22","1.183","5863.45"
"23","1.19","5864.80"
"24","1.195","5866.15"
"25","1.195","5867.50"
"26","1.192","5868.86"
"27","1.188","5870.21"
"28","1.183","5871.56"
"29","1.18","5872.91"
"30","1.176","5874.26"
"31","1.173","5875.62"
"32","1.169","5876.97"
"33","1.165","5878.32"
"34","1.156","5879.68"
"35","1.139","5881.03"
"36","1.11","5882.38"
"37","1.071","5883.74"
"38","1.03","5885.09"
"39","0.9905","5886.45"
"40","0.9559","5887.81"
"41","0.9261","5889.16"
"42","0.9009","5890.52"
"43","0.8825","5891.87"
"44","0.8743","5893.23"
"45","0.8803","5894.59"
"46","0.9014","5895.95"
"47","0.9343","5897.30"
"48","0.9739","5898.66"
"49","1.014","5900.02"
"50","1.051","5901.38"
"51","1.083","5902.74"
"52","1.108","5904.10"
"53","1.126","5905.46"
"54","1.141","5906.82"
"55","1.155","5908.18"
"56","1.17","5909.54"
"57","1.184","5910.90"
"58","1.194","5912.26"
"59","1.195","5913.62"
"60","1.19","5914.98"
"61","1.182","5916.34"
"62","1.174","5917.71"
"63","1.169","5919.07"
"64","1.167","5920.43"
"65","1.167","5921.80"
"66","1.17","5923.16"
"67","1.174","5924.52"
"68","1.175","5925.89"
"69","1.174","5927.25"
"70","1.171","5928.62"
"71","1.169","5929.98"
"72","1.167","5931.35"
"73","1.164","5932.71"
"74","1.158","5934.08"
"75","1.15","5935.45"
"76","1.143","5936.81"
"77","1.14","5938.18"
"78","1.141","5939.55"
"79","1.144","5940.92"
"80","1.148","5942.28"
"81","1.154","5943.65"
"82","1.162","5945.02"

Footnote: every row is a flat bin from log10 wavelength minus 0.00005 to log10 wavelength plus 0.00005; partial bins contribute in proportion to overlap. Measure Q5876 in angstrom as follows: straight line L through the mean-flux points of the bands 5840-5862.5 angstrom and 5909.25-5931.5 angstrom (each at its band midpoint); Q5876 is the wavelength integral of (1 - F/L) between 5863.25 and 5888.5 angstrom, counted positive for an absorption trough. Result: 1.22 angstrom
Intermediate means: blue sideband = 1.21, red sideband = 1.18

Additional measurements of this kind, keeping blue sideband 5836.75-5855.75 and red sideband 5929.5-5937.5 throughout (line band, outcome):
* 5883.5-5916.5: 4.0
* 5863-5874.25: 0.2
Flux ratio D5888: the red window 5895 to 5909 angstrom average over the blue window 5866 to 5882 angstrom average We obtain 0.89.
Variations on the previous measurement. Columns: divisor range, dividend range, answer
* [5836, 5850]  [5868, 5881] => 0.94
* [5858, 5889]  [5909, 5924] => 1.03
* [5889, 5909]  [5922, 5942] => 1.16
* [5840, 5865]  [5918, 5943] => 0.96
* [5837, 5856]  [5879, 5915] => 0.85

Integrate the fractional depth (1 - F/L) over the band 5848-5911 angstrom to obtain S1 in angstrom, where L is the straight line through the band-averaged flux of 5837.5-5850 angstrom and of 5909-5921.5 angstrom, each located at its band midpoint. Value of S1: 5.6 angstrom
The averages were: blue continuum 1.24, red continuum 1.18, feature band 1.1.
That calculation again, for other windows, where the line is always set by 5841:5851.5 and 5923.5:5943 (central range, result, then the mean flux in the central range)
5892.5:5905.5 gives 2.2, 0.987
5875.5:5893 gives 2.3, 1.04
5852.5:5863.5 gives 0.4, 1.18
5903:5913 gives 0.2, 1.15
